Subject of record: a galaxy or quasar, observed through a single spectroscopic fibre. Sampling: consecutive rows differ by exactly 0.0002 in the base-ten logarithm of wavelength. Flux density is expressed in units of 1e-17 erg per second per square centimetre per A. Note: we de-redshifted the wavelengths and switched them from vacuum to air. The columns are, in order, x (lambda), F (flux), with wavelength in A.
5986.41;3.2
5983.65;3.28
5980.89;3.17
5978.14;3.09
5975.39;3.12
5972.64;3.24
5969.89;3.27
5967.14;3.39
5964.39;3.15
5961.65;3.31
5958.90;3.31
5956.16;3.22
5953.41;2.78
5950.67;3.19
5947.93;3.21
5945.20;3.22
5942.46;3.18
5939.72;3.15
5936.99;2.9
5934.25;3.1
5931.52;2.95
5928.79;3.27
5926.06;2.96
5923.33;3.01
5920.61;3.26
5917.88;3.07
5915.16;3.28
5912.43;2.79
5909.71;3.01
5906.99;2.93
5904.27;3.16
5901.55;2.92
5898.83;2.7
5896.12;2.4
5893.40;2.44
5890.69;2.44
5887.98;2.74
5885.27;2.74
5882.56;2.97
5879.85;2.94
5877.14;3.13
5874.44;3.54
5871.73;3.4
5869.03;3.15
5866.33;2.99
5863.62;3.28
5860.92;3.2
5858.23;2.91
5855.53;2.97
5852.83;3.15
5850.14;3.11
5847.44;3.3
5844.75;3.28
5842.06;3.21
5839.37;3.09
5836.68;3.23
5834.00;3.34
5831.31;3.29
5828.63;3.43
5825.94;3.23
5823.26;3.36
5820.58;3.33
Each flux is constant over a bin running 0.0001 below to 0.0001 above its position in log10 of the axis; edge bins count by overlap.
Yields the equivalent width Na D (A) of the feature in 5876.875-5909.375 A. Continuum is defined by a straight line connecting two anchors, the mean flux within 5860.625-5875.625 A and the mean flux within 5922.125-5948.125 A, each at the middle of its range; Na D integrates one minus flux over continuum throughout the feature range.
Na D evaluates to 4.1 A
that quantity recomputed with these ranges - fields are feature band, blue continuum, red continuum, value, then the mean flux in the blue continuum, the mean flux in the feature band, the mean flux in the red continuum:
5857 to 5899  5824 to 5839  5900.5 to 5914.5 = 2.2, 3.29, 2.94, 2.98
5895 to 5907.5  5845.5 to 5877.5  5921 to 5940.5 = 1.2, 3.18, 2.82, 3.06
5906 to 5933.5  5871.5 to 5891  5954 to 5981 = 0.3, 2.99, 3.06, 3.22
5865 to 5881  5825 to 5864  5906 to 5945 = -0.2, 3.2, 3.2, 3.07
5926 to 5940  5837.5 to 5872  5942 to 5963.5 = 0.5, 3.15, 3.06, 3.18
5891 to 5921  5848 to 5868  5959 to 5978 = 2.7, 3.1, 2.88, 3.24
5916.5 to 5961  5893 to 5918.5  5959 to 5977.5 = -0.6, 2.88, 3.11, 3.24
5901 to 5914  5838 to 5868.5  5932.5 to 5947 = 0.6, 3.14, 2.97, 3.11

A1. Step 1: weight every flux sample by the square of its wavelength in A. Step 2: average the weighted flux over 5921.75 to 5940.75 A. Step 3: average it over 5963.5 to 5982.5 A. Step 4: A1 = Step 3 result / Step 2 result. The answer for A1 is 1.1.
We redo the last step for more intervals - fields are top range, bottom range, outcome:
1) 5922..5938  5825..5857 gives 0.97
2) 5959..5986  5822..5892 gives 1.07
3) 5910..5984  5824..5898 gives 1.05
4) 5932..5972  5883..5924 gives 1.13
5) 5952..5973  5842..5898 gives 1.10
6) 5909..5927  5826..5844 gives 0.96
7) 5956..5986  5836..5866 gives 1.07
